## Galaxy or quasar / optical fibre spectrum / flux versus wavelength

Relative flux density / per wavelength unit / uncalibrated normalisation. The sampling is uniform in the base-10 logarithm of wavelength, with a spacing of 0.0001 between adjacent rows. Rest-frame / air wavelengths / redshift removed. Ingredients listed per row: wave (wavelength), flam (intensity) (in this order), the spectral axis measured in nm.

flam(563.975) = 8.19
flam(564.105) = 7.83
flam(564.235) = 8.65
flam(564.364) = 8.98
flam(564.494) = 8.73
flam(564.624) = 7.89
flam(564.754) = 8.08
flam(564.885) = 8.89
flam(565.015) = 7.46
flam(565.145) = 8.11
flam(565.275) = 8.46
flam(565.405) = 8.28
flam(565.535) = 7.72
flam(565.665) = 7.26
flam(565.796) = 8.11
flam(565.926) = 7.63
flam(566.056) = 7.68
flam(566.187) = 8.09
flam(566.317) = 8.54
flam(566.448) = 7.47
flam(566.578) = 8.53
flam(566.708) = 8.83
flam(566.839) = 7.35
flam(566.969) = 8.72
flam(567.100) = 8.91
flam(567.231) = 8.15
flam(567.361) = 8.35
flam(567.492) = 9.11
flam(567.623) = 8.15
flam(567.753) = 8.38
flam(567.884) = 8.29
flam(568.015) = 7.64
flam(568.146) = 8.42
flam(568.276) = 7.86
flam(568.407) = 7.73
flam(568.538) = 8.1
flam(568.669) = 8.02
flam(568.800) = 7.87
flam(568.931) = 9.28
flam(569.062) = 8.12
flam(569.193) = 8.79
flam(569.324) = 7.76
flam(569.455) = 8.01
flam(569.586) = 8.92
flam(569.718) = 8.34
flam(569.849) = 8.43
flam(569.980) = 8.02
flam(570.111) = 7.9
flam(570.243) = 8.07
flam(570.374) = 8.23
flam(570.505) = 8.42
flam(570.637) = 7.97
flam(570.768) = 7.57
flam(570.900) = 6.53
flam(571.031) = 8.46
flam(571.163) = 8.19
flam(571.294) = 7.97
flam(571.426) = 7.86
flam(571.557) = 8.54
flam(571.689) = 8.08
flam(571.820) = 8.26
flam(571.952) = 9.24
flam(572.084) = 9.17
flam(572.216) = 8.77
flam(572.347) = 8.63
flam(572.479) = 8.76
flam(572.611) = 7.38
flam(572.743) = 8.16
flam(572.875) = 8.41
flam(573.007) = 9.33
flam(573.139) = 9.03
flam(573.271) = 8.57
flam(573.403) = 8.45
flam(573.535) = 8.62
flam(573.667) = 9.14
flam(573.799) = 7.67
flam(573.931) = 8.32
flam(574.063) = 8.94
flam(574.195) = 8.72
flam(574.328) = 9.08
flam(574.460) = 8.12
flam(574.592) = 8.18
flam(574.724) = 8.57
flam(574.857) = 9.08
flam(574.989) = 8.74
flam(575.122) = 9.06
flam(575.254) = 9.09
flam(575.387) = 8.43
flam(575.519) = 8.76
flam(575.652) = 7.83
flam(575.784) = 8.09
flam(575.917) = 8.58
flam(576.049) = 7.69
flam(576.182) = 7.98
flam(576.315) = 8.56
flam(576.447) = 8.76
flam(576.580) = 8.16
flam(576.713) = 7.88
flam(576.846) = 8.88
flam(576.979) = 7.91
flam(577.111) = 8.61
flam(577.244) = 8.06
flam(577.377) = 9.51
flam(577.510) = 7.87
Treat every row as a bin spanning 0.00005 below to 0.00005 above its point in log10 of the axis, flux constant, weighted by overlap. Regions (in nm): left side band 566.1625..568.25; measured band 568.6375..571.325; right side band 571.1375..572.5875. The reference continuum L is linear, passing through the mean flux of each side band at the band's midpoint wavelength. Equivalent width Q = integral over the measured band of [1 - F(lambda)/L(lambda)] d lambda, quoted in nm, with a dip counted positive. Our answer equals 0.09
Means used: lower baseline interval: 8.31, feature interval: 8.14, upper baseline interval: 8.48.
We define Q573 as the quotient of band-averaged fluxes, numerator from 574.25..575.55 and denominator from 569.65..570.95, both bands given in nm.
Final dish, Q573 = 1.09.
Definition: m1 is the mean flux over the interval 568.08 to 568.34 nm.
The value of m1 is 8.16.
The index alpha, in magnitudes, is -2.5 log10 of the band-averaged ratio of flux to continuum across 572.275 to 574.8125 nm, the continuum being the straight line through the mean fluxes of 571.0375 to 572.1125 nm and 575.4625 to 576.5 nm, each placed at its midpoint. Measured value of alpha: -0.03 mag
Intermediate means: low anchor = 8.39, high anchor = 8.27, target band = 8.54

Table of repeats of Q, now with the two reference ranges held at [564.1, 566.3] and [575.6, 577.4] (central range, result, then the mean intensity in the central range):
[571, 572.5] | -0.05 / 8.49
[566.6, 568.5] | -0.03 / 8.28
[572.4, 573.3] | -0.03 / 8.51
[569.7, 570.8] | 0.01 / 8.11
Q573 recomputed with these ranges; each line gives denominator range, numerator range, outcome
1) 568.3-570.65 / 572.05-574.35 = 1.05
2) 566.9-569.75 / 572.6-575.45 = 1.04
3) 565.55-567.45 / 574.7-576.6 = 1.05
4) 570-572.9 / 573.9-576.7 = 1.04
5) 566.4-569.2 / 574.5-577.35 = 1.02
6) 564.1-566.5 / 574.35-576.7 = 1.04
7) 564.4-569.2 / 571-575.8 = 1.04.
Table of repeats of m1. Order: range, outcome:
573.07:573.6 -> 8.67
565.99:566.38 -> 8.1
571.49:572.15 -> 8.66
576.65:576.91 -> 8.38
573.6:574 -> 8.39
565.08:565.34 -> 8.29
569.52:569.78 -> 8.61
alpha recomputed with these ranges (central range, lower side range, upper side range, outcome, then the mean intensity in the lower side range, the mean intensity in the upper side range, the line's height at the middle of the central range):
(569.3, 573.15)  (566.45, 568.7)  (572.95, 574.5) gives 0.03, 8.25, 8.67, 8.5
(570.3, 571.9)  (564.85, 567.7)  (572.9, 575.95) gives 0.06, 8.17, 8.62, 8.44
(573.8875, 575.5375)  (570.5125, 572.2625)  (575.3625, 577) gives -0.06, 8.2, 8.28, 8.25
